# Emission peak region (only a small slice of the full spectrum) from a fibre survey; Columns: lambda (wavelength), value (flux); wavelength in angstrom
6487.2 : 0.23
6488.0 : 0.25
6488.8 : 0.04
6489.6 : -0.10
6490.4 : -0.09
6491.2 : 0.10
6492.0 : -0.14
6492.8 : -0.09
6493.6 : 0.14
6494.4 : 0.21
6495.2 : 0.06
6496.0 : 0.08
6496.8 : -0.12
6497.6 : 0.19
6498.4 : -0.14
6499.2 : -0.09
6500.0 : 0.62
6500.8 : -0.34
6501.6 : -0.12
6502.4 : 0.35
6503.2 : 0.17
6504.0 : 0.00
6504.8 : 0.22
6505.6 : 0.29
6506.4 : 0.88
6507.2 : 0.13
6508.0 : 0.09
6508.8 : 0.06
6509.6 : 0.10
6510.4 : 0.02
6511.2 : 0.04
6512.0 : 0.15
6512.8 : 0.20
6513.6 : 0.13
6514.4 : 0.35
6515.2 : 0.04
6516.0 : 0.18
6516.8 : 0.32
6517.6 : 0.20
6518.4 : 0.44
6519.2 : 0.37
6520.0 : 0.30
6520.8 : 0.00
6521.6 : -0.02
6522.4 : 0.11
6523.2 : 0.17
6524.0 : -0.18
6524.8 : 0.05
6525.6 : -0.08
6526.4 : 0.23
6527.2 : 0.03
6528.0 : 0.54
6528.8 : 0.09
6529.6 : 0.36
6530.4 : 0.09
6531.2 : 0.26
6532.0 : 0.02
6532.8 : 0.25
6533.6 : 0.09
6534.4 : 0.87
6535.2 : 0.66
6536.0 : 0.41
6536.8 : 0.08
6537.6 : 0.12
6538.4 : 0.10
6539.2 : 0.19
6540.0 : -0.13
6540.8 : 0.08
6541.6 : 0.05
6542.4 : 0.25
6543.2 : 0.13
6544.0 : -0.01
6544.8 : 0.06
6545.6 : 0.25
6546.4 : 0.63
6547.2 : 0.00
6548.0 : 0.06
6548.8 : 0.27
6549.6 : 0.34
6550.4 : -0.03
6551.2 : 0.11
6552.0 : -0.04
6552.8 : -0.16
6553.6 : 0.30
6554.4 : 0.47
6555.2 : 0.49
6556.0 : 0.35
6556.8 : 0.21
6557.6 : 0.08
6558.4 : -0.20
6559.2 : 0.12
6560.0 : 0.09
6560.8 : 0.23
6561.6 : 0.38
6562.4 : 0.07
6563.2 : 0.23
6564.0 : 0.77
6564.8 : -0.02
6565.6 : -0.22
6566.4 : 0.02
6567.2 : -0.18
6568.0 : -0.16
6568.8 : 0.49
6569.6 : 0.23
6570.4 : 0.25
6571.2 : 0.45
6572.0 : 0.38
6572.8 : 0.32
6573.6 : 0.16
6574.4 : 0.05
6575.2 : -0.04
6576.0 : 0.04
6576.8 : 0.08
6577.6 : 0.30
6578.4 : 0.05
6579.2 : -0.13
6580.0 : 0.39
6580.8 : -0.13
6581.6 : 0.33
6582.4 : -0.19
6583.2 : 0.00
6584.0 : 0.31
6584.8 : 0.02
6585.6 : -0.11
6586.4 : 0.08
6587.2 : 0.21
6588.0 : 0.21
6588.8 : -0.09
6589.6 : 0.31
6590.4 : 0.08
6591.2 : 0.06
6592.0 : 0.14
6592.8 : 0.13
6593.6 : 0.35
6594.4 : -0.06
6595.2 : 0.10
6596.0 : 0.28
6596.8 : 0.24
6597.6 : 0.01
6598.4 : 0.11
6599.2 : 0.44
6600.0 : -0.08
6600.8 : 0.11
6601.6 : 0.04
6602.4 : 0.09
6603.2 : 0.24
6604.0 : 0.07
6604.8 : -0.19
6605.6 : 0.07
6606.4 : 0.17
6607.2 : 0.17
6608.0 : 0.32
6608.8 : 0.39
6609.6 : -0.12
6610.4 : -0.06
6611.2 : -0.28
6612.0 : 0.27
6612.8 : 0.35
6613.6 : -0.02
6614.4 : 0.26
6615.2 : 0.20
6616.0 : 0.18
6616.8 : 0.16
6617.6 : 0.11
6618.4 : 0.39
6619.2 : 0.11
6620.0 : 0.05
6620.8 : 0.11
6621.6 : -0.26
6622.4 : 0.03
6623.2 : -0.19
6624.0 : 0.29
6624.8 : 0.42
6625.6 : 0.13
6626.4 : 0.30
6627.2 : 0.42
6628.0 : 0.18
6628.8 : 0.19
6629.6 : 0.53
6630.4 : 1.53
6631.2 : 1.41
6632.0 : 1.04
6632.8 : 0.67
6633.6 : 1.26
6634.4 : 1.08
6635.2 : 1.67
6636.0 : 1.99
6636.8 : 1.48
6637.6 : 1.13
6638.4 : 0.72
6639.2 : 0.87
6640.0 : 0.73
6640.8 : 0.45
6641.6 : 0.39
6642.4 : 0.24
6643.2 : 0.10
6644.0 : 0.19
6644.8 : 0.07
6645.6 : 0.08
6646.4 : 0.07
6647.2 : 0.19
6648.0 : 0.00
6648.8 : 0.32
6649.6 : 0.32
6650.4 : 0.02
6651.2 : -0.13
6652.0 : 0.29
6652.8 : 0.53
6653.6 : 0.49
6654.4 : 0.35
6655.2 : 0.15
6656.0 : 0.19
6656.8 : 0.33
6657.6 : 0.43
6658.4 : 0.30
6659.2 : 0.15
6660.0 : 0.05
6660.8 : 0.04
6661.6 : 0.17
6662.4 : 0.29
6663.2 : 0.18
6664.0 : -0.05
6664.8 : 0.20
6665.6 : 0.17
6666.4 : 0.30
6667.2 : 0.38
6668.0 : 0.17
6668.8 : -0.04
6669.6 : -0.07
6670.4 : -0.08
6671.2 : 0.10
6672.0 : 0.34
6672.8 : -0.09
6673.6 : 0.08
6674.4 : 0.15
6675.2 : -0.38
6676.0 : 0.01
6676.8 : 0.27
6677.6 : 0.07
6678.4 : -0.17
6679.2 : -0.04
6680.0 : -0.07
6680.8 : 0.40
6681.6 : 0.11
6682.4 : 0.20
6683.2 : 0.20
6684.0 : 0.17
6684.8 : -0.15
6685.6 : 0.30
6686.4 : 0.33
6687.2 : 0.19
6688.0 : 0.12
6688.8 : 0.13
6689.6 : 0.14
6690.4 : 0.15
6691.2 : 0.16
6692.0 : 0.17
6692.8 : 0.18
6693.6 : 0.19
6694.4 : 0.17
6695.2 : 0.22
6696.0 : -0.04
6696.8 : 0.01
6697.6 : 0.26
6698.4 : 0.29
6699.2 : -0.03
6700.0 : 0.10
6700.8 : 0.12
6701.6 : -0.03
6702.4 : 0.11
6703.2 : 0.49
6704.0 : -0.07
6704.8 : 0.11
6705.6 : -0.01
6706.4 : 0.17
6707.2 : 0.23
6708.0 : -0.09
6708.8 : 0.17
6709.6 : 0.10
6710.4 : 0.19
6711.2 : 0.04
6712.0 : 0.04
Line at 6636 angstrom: [O II] 3727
